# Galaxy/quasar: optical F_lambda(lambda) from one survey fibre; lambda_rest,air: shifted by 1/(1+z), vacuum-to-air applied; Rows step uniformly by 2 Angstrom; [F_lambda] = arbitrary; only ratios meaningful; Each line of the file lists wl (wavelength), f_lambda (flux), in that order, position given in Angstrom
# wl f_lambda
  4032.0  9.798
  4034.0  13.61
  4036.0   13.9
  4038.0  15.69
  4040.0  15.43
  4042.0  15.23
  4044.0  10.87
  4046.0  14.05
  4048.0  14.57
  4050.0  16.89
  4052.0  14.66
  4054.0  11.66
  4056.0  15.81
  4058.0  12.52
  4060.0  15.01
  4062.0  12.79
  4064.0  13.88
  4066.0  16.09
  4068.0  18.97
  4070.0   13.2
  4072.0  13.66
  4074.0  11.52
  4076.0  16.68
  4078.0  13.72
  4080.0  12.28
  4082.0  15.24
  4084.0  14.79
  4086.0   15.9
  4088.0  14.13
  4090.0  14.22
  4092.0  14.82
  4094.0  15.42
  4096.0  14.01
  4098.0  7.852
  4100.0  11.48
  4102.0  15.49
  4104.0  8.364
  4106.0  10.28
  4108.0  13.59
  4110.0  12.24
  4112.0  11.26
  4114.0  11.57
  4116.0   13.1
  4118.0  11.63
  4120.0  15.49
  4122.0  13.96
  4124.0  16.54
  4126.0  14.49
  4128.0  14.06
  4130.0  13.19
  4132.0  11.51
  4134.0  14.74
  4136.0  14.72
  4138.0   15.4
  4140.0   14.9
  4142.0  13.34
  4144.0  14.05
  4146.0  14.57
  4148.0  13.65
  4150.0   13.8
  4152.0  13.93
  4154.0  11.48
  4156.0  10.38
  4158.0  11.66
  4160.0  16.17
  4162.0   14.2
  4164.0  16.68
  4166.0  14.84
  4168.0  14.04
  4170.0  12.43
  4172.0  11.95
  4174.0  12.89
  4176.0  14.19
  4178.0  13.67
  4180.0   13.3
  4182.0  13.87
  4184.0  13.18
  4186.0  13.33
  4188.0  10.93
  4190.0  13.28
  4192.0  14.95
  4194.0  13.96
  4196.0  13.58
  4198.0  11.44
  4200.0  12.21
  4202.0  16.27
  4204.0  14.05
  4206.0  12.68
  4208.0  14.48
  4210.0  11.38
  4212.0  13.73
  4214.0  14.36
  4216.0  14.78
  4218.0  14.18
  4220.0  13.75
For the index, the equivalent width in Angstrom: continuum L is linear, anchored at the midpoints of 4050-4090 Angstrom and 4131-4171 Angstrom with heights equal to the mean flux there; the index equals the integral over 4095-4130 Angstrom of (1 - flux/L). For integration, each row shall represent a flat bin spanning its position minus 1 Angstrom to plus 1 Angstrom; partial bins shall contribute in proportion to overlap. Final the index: 3.5 Angstrom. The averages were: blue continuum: 14.4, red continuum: 13.8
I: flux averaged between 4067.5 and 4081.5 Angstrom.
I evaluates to 14.2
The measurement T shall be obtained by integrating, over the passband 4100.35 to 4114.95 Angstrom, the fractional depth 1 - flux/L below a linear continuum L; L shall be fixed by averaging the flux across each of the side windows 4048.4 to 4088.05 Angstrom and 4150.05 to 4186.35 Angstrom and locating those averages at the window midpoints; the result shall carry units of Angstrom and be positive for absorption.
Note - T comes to 2.35 Angstrom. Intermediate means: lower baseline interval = 14.5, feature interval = 11.8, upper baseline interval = 13.5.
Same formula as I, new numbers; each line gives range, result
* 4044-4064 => 14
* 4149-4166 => 13.6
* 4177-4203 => 13.4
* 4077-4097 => 14.5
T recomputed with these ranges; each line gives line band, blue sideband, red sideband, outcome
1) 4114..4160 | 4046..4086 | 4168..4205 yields 0.38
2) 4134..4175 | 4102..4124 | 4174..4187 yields -2.03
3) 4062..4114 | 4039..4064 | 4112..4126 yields 1.25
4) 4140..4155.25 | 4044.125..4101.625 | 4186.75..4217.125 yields 0.17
